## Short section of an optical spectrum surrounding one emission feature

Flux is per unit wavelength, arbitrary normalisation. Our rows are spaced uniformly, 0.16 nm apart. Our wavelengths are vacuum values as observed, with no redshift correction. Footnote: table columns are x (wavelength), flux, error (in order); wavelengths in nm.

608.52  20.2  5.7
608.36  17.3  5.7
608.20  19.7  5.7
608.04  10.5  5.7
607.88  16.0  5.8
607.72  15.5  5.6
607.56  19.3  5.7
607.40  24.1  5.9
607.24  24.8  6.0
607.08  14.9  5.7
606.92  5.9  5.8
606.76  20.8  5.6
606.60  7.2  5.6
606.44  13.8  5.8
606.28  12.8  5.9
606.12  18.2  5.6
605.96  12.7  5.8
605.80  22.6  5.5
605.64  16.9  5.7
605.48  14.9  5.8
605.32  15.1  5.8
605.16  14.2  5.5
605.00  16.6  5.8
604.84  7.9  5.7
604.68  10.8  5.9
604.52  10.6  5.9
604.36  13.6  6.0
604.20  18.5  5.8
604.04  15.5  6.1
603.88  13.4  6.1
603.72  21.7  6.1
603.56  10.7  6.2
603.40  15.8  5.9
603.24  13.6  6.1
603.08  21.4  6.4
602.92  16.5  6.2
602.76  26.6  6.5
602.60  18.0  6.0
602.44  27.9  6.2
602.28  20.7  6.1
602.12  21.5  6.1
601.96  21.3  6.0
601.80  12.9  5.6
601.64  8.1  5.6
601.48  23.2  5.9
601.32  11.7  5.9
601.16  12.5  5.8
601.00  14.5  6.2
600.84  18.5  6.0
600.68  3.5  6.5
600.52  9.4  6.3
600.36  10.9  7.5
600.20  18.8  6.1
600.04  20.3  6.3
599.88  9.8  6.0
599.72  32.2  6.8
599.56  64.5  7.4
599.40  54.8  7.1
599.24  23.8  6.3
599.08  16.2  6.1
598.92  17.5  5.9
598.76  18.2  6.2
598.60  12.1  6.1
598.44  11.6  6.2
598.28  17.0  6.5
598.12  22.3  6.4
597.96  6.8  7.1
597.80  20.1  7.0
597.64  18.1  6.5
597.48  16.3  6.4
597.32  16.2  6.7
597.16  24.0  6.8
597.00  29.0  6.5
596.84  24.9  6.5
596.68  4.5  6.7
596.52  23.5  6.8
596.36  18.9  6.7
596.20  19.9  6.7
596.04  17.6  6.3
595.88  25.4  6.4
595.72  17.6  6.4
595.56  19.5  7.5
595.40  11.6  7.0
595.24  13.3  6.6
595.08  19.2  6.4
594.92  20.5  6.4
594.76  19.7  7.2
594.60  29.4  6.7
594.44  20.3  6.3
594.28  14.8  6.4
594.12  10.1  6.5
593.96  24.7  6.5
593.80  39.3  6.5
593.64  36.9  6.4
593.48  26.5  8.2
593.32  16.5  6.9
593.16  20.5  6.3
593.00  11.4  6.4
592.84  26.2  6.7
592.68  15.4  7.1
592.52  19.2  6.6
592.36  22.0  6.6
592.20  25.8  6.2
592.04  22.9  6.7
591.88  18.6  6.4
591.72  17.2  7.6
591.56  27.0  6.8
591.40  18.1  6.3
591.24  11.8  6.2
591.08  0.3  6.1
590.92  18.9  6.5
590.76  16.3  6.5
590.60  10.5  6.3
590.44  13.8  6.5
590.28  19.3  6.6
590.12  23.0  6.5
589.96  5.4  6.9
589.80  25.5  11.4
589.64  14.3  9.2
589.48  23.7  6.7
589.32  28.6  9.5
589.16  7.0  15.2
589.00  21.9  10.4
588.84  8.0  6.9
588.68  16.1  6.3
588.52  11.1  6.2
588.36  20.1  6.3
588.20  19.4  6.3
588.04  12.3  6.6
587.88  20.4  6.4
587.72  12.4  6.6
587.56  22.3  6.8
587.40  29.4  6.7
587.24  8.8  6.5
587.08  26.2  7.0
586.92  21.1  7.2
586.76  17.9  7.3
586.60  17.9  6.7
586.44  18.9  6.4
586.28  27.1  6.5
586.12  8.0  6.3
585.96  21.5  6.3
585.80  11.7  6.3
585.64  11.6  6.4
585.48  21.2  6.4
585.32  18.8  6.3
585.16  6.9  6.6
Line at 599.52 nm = [O III]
